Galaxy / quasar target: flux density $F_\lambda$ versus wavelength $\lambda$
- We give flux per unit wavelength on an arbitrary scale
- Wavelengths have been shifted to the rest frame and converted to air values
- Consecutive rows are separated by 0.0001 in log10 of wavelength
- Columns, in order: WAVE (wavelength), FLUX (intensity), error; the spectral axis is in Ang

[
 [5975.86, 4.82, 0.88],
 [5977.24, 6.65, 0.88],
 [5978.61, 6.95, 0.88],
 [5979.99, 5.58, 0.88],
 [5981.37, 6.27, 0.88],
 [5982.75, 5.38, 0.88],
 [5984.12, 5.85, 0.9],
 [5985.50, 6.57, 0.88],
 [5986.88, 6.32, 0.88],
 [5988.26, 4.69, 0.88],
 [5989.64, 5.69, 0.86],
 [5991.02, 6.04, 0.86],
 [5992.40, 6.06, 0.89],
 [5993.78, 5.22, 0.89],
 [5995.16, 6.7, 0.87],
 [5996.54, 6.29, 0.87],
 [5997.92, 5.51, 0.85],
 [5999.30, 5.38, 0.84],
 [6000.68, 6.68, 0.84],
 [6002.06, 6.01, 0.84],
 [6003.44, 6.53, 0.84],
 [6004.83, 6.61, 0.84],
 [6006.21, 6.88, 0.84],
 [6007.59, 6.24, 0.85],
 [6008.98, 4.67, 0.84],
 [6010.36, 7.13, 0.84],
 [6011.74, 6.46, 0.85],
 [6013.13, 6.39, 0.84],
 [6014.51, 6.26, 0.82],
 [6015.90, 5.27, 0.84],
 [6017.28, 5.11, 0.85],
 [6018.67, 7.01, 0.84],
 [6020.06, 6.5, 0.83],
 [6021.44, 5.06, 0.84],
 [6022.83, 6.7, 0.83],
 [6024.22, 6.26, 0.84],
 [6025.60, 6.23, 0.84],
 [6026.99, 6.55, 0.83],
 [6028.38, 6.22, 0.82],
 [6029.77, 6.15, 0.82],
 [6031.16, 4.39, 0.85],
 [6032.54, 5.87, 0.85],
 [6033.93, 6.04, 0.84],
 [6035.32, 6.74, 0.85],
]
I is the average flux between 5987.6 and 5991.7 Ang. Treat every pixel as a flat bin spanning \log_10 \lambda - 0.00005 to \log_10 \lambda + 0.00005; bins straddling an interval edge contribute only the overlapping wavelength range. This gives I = 5.48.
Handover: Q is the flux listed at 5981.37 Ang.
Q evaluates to 6.27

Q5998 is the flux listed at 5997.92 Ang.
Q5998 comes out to 5.51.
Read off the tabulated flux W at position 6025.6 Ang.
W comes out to 6.23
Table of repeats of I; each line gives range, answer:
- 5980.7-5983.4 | 5.82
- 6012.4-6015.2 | 6.32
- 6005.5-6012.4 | 6.28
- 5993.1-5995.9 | 5.97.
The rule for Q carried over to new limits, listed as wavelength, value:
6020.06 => 6.5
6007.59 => 6.24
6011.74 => 6.46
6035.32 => 6.74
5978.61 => 6.95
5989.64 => 5.69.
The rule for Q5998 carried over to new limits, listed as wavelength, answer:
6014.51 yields 6.26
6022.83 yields 6.7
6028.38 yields 6.22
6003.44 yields 6.53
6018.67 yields 7.01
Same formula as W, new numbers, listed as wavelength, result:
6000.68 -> 6.68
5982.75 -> 5.38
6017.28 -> 5.11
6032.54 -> 5.87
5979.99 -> 5.58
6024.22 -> 6.26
